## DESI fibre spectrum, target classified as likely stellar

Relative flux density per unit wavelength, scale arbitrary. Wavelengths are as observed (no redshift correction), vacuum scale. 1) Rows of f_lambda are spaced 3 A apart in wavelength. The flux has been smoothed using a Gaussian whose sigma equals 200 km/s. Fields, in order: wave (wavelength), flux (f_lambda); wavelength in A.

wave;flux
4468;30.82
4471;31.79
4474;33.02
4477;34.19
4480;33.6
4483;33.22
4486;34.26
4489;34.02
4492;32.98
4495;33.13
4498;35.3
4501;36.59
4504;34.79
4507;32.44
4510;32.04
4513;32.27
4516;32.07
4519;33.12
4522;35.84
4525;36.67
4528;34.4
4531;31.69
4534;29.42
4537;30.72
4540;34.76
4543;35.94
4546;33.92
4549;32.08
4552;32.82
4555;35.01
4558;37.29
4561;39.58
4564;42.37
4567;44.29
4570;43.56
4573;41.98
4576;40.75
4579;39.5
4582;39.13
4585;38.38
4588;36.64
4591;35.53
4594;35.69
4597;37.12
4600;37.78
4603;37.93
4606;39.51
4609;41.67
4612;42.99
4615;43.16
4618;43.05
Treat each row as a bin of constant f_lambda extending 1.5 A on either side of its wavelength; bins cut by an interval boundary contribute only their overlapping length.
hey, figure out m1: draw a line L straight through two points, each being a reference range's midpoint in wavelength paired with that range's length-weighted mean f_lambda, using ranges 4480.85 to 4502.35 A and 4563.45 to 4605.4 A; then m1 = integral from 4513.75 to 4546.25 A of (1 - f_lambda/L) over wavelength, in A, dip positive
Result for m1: 2.5 A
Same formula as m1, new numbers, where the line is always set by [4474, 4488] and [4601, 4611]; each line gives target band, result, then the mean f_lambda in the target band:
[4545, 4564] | 0.8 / 35.7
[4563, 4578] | -1.8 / 42.5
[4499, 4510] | 0.2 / 34.3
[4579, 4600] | 0.9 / 37.3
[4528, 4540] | 1.6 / 31.6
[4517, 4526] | 0.2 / 35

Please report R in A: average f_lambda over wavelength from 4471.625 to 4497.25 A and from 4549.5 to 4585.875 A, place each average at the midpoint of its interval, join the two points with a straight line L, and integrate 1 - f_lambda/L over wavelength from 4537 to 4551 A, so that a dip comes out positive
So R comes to 1.5 A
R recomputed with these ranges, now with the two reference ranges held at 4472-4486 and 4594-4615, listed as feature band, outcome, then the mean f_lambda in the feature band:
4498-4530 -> 1.03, 34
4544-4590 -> -0.85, 38.4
